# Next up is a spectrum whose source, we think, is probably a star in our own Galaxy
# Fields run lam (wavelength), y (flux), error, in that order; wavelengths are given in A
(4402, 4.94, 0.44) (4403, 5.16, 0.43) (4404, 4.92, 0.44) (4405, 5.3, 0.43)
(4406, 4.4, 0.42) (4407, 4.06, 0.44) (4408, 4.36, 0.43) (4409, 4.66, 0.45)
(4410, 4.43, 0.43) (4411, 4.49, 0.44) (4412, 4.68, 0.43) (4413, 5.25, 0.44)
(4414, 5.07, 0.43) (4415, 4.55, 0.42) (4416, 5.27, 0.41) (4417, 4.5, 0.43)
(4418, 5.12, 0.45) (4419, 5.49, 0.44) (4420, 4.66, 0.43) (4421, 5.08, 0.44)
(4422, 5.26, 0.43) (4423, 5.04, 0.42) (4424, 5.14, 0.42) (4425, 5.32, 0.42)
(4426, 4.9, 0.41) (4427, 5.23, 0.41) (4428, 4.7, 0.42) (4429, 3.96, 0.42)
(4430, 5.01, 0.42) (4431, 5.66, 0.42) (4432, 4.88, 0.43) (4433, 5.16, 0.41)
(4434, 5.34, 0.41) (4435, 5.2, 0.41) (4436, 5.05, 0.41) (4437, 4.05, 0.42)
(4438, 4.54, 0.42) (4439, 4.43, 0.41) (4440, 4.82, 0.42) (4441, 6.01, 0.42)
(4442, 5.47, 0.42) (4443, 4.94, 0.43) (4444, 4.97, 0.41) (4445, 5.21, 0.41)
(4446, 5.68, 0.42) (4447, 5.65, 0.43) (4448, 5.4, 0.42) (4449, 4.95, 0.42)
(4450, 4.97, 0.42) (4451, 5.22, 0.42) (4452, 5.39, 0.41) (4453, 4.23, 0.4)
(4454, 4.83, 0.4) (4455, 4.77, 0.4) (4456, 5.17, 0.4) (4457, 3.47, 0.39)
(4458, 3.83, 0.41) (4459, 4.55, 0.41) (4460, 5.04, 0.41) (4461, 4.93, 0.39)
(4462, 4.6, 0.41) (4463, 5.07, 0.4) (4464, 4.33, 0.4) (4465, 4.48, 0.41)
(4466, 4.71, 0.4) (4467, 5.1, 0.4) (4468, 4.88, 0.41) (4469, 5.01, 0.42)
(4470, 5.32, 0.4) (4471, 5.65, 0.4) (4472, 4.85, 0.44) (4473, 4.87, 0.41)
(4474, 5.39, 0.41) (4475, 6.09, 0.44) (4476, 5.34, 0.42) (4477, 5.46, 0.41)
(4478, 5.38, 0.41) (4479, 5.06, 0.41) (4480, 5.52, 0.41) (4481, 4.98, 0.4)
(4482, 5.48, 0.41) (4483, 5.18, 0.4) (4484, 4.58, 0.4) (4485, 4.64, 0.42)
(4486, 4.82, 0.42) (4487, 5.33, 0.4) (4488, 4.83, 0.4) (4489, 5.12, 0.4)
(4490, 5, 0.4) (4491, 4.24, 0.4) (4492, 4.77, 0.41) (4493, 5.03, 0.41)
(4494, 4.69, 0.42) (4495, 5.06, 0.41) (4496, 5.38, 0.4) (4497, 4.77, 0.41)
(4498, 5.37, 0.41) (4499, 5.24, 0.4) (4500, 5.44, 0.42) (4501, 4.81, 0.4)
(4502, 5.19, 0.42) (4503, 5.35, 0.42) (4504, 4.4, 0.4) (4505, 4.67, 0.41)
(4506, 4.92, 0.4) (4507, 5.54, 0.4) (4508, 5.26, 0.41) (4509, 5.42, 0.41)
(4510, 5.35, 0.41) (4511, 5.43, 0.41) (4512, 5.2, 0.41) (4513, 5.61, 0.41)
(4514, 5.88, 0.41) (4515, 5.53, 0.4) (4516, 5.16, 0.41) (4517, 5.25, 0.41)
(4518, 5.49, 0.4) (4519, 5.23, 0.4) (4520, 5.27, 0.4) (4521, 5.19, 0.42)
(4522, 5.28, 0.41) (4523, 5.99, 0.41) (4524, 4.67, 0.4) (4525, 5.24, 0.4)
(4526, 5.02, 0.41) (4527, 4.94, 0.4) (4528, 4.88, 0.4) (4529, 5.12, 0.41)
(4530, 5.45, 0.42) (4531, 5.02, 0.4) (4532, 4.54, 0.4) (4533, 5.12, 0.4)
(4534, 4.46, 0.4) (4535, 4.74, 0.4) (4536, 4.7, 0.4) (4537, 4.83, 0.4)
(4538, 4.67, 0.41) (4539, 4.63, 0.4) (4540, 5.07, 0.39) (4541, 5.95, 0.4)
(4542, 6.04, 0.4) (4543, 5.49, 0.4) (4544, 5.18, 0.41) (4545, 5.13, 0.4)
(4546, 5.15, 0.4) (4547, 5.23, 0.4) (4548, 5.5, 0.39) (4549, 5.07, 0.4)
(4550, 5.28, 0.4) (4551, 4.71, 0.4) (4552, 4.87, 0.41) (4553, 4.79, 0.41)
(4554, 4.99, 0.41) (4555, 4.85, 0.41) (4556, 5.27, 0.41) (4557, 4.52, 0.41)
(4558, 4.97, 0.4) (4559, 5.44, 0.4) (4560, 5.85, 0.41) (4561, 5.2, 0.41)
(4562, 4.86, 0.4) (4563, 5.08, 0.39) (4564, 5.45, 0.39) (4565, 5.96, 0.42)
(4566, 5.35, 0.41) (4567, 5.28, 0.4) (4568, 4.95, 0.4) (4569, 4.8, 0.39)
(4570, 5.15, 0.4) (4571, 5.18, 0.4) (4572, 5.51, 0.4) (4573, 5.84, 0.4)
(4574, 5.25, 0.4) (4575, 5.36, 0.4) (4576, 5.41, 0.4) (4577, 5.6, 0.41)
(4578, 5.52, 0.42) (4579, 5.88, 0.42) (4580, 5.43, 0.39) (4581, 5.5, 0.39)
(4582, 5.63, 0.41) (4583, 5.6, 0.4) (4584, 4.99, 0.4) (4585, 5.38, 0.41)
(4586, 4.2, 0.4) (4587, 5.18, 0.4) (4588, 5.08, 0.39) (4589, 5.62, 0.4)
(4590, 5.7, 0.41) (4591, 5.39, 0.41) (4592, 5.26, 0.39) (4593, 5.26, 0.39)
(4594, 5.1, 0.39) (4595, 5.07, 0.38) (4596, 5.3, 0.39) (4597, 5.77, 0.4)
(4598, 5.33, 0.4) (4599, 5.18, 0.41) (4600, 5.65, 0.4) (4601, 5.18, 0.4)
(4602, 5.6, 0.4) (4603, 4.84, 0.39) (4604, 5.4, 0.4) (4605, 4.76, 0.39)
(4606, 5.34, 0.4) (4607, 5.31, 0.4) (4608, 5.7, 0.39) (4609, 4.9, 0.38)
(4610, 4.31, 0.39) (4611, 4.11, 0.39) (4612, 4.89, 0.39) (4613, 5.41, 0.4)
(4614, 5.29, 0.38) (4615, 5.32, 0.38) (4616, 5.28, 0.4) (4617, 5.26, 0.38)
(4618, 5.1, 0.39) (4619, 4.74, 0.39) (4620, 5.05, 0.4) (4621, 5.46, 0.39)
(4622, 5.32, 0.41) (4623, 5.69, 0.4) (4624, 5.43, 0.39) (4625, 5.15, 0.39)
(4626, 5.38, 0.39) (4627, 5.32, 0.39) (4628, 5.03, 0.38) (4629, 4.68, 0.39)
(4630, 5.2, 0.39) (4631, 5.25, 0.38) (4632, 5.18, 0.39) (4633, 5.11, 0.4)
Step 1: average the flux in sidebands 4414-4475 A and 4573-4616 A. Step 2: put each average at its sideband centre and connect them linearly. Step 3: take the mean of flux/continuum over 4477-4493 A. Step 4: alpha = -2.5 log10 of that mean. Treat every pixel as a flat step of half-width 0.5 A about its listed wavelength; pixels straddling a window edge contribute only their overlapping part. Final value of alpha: 0.01 mag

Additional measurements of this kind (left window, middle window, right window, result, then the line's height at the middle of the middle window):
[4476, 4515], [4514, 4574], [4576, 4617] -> 0.005 mag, 5.19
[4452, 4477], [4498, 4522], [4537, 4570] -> -0.049 mag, 5.03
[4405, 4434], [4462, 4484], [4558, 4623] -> -0.026 mag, 5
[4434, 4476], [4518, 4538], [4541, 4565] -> 0.022 mag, 5.14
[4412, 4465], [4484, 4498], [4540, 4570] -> 0.035 mag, 5.06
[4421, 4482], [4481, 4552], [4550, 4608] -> 0.006 mag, 5.14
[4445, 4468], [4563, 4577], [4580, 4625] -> -0.042 mag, 5.14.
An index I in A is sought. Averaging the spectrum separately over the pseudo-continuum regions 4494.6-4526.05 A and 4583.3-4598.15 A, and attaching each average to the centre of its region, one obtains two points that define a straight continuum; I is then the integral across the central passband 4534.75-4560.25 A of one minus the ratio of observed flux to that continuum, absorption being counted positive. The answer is 0.65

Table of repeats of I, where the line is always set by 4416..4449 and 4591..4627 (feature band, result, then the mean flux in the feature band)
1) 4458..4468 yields 0.73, 4.72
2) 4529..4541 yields 0.58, 4.9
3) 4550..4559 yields 0.41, 4.93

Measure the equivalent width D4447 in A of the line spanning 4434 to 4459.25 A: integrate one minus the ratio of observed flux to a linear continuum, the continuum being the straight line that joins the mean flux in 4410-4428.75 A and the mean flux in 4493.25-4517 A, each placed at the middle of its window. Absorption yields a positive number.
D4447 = 0.6 A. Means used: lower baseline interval 4.96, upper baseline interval 5.2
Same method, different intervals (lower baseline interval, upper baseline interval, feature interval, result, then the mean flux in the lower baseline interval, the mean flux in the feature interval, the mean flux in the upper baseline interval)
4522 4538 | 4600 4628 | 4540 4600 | -2.5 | 4.98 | 5.29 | 5.17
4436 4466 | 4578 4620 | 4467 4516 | -1.9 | 4.86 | 5.15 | 5.23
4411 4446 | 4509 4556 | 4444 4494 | 0.8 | 5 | 4.98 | 5.16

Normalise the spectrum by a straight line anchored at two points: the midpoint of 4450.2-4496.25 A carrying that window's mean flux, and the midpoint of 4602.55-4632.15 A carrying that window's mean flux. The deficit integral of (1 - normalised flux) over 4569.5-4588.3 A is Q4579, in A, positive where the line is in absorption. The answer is -1.0 A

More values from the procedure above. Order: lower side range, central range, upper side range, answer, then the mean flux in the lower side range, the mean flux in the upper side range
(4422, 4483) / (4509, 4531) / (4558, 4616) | -0.62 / 5.01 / 5.28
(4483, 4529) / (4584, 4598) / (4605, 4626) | -0.29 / 5.12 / 5.15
